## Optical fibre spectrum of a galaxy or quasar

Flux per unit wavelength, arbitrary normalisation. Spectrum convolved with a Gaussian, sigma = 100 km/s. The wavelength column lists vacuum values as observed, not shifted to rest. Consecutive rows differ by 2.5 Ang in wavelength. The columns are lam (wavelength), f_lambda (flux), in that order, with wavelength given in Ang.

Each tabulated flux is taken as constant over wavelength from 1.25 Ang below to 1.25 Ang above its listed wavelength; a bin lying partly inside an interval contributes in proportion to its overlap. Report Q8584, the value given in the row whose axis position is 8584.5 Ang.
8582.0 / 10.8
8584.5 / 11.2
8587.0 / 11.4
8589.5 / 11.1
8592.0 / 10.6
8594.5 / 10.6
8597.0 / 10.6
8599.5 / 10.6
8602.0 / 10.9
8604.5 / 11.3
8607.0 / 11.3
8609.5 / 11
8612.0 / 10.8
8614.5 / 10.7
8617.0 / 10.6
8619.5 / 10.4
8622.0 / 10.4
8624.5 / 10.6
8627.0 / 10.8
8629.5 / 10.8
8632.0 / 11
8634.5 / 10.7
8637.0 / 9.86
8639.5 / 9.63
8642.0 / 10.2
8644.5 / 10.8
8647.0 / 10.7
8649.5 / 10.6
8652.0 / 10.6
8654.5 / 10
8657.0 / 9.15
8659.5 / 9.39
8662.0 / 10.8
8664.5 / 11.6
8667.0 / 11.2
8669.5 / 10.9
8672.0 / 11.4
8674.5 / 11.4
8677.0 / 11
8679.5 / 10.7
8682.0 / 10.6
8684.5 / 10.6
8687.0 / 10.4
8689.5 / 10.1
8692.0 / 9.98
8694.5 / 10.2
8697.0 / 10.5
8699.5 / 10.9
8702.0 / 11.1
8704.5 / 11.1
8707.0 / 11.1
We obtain 11.2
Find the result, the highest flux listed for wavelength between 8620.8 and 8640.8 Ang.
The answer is 11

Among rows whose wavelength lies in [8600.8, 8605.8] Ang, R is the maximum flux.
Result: 11.3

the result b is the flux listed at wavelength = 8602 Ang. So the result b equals 10.9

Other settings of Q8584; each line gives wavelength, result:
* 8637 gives 9.86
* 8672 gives 11.4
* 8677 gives 11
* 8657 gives 9.15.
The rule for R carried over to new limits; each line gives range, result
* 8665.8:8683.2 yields 11.4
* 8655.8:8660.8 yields 9.39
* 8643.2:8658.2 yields 10.8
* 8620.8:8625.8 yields 10.6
